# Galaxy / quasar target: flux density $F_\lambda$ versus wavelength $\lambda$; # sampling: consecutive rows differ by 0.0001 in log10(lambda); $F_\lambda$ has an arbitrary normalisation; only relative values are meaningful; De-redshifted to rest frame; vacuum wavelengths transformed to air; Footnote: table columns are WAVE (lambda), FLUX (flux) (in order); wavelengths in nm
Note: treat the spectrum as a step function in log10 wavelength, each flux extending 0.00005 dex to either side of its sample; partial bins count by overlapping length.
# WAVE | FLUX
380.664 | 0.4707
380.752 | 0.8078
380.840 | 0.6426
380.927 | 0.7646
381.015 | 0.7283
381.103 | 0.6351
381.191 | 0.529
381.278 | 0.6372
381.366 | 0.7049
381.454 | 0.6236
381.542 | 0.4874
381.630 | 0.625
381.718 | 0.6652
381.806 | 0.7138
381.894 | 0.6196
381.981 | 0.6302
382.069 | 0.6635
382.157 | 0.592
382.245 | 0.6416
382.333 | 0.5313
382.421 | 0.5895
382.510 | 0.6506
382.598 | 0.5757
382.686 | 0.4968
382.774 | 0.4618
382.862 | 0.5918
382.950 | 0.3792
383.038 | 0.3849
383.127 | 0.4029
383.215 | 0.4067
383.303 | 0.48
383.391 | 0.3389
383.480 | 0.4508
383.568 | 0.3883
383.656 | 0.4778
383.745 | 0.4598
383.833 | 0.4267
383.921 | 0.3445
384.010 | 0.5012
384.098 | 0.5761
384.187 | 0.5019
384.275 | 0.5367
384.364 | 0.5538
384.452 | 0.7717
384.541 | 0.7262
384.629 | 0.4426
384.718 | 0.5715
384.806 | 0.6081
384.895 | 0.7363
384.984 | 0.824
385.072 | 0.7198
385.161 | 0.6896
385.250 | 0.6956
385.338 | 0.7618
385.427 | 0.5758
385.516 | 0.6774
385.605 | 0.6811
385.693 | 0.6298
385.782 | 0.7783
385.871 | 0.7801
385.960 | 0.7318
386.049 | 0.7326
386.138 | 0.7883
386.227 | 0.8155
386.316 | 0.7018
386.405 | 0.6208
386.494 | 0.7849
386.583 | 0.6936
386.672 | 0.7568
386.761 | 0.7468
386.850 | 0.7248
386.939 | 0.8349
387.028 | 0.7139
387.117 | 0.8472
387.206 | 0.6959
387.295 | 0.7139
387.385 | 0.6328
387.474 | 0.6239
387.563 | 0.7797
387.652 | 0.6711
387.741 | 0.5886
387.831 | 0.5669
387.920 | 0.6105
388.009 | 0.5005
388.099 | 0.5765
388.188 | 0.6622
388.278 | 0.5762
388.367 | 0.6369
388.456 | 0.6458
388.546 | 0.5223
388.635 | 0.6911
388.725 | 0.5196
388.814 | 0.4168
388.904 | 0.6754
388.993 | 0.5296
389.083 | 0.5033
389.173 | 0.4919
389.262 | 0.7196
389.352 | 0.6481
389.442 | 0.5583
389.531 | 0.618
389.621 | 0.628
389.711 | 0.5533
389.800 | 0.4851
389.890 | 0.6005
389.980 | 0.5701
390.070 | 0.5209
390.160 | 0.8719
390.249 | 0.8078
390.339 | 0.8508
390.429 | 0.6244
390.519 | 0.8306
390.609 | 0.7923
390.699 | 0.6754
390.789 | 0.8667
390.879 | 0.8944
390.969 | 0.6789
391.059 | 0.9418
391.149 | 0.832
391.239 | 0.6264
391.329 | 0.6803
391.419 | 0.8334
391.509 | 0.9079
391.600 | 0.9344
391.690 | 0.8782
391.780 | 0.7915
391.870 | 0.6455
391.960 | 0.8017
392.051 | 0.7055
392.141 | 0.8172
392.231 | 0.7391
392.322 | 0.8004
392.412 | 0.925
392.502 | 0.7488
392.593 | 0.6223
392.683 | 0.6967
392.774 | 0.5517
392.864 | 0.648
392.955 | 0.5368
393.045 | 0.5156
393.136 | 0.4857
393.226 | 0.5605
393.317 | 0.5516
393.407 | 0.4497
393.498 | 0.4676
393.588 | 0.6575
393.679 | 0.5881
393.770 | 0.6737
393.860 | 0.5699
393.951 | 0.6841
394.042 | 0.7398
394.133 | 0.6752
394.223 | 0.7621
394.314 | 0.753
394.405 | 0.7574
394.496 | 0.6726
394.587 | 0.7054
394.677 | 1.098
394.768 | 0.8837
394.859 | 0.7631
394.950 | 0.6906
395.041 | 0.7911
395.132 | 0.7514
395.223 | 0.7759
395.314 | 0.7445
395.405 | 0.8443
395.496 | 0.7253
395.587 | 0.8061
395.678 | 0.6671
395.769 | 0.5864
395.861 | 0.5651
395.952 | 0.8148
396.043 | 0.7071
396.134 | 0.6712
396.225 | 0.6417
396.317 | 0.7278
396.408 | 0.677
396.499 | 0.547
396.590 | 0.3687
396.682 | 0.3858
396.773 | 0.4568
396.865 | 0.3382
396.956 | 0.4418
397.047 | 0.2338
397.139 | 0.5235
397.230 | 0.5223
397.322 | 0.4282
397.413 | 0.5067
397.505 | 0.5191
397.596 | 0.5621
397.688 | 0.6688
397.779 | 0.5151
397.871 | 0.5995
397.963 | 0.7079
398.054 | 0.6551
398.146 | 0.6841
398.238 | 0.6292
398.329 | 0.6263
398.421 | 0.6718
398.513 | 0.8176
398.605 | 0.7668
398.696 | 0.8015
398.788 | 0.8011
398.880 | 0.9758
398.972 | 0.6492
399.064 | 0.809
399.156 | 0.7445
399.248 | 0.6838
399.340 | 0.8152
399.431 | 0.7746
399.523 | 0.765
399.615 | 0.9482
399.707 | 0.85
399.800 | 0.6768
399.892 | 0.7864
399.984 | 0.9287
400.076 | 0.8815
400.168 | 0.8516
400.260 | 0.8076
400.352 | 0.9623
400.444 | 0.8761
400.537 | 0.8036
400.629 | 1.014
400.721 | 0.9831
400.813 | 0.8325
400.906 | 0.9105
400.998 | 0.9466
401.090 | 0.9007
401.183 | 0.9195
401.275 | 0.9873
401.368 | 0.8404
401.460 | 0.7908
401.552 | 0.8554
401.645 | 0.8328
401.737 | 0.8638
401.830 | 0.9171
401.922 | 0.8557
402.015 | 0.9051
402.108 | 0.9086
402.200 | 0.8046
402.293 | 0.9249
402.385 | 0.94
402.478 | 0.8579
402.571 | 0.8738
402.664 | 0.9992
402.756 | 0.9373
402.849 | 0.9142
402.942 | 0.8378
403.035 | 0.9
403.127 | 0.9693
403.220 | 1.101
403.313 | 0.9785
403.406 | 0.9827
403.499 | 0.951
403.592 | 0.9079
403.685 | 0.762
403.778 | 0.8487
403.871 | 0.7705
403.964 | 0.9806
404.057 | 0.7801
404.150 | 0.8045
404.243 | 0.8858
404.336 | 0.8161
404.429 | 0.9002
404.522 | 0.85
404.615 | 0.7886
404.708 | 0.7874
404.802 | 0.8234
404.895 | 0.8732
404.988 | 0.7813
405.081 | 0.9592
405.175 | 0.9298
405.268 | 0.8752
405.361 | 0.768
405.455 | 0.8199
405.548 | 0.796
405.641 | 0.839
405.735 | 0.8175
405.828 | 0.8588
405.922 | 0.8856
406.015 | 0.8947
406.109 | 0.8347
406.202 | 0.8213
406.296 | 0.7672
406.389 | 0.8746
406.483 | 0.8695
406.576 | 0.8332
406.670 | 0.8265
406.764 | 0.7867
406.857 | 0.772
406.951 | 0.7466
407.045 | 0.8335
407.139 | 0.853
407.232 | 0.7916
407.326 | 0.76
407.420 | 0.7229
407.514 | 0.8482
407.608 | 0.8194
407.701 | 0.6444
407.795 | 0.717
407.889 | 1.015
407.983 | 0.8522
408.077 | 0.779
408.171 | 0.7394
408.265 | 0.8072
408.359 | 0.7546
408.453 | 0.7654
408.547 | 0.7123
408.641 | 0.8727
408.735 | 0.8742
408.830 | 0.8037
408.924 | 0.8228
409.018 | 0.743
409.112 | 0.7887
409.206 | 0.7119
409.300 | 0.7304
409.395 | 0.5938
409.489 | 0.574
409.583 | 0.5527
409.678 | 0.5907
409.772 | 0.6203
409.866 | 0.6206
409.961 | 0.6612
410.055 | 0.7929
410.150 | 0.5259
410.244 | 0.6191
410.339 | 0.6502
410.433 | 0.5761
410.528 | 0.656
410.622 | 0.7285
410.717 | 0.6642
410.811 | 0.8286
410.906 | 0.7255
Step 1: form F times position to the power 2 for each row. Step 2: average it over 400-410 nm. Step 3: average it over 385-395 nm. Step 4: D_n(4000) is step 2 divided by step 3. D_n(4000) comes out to 1.3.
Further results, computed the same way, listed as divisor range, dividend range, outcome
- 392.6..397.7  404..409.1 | 1.38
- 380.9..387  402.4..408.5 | 1.53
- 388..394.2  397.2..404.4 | 1.29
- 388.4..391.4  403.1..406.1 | 1.40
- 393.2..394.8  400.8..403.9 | 1.38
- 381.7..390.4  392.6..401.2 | 1.19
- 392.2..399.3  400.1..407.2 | 1.38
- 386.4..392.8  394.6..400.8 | 1.06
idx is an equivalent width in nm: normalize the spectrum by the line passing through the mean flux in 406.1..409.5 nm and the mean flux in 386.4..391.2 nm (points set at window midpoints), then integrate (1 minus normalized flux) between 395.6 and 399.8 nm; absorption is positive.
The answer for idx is 0.48 nm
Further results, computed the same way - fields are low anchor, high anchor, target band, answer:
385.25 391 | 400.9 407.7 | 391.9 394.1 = 0.244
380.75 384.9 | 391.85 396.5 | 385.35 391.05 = -0.461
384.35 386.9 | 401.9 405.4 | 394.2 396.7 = 0.272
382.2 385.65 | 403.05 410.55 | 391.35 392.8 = -0.307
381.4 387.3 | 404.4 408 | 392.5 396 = 0.155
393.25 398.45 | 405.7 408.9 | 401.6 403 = -0.301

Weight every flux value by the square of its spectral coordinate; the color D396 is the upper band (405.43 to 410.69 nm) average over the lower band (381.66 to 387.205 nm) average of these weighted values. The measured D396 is 1.38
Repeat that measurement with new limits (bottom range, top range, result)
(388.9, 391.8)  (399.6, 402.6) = 1.31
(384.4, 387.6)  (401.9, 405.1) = 1.36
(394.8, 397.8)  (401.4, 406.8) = 1.49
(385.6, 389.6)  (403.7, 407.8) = 1.37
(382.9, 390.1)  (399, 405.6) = 1.54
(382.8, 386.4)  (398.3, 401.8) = 1.53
